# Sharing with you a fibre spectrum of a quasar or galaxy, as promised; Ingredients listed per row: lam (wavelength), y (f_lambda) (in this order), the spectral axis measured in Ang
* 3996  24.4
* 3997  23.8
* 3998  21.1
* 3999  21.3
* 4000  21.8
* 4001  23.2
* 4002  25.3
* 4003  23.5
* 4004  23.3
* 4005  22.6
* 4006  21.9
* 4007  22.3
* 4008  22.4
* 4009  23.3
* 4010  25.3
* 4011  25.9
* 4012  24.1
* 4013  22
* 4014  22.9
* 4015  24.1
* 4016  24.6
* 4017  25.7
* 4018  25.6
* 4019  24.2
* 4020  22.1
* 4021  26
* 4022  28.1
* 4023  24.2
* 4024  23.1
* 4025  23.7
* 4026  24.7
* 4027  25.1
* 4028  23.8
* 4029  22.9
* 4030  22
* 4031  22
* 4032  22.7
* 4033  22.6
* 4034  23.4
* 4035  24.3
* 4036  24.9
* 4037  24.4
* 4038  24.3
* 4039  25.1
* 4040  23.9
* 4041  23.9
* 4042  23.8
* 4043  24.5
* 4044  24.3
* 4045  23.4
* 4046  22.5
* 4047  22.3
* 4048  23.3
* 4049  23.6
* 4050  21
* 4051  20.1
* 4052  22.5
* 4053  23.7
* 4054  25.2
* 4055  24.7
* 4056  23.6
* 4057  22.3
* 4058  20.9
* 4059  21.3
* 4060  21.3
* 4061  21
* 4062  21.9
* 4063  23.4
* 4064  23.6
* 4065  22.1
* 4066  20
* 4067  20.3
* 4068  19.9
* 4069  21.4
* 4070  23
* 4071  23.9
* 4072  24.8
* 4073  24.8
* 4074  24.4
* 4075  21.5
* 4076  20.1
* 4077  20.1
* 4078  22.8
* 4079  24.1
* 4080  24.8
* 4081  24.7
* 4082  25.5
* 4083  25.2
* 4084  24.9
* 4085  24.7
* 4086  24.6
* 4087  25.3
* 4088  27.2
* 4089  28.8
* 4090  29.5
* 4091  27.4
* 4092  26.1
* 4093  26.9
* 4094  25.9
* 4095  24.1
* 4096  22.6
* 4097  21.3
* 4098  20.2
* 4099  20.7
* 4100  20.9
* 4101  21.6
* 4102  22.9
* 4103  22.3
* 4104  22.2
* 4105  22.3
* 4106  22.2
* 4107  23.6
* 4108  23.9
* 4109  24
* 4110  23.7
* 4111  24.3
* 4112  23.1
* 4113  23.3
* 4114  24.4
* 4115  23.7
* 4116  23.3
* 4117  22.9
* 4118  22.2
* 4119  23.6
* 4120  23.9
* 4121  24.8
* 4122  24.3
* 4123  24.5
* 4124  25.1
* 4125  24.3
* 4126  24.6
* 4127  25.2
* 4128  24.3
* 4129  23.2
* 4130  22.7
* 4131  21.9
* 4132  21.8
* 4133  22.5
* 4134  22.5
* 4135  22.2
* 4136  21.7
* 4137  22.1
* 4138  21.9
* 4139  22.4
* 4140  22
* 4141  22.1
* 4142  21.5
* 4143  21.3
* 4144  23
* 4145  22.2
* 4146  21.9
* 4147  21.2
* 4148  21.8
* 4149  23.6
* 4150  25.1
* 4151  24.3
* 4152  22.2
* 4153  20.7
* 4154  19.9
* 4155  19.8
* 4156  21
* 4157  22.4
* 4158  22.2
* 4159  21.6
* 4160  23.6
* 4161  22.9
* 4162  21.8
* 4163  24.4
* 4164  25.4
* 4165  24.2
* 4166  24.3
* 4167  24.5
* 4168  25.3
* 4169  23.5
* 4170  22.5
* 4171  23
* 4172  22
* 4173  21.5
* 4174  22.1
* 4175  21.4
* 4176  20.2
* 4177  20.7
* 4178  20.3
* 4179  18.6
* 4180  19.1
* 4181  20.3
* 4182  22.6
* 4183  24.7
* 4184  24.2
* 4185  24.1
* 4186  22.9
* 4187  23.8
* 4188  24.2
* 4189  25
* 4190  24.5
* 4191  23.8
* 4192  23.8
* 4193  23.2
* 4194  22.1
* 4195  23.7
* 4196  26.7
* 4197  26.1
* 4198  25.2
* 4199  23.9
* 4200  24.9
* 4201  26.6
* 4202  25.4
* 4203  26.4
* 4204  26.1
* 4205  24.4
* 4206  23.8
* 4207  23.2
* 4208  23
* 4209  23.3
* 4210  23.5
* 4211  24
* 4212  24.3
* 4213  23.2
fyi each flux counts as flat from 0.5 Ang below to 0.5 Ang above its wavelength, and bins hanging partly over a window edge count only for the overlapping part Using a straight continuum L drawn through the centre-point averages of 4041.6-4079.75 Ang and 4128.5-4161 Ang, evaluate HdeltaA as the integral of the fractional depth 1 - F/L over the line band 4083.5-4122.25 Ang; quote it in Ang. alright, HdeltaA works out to -2.7 Ang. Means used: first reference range 22.6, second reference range 22.1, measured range 23.9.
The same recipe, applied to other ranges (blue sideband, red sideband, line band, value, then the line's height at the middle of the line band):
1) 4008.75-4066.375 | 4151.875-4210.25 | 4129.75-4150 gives 0.93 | 23.3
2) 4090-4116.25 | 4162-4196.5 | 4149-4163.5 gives 0.51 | 23.1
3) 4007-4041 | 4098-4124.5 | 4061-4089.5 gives 0.07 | 23.5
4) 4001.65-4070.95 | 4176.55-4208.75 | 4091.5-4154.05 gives 1.36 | 23.5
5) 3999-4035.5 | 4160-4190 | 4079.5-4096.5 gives -1.81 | 23.3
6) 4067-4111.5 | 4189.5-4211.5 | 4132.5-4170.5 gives 2.45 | 24.1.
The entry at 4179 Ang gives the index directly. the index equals 18.6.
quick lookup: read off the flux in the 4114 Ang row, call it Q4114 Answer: 24.4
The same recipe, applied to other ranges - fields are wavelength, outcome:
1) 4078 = 22.8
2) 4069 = 21.4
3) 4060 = 21.3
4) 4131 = 21.9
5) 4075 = 21.5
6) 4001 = 23.2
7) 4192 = 23.8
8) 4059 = 21.3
